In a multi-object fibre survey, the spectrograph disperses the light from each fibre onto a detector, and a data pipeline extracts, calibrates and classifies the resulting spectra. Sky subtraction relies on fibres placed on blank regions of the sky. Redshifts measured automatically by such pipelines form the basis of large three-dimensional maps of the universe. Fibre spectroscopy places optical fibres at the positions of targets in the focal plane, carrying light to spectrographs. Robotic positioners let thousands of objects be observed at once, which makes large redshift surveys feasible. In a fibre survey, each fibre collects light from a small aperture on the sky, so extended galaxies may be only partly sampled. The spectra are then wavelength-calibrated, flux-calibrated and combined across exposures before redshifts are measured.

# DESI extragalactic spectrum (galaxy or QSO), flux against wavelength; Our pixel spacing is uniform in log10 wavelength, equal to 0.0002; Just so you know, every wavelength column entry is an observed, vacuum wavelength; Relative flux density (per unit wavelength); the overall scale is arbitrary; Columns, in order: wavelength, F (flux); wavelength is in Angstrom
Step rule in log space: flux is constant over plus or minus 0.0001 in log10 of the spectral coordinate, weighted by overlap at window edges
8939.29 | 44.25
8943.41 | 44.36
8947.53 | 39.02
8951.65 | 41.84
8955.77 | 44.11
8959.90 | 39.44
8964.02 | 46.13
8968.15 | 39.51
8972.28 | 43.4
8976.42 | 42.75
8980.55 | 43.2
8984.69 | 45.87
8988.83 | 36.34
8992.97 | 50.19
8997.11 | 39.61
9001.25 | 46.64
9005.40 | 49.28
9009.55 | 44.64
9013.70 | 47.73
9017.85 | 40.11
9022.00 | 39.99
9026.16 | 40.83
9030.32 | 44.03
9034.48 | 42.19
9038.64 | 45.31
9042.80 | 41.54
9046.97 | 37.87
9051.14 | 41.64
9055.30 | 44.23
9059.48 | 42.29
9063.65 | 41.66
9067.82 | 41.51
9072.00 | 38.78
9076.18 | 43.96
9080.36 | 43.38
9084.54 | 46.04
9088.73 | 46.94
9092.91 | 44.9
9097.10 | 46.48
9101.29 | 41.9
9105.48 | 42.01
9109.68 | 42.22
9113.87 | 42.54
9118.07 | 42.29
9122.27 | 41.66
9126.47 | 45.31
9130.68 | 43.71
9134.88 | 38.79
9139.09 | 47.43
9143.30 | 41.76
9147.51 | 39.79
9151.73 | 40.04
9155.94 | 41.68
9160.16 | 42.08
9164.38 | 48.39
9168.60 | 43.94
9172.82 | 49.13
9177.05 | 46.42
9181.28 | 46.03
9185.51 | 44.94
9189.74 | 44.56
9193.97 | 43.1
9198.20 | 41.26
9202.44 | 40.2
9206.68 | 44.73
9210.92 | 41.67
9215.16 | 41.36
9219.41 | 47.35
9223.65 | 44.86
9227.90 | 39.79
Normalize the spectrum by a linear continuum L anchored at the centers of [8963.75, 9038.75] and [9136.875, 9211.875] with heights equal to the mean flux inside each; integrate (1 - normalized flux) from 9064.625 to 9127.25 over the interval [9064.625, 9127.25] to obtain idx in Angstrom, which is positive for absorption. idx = 0.5 Angstrom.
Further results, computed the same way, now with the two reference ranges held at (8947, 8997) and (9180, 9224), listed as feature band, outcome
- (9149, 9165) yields 0.35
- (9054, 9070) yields 0.26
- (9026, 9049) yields 0.45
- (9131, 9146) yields 0.22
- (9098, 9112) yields 0.24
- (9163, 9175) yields -1.01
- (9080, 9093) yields -0.77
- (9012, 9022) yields -0.03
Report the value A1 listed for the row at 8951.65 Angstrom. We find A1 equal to 41.84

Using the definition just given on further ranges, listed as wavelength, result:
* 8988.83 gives 36.34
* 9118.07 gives 42.29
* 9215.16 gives 41.36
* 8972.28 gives 43.4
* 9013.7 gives 47.73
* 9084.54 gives 46.04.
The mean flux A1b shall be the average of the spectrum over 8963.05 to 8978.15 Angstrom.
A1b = 42.7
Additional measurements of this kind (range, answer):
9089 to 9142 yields 43.4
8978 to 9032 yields 43.7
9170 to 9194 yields 45.9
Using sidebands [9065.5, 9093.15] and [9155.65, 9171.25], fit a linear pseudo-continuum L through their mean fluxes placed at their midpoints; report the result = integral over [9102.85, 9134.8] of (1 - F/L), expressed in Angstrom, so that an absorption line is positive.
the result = 1.0 Angstrom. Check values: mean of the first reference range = 43.6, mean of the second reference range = 44.5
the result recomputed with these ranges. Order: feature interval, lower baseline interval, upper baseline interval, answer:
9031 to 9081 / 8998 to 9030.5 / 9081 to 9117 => 2.2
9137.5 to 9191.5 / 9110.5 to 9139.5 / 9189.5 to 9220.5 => -1.9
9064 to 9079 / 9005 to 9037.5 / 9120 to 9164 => 0.5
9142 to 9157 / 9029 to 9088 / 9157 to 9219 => 1.0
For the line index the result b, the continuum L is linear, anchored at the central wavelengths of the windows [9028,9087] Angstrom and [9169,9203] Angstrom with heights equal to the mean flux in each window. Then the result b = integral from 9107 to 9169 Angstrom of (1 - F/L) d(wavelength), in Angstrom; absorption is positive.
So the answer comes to 1.5 Angstrom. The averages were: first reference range 42.5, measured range 42.7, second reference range 44.6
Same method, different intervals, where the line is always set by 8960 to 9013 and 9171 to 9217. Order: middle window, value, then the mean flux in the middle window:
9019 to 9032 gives 0.7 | 41.4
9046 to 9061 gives 0.7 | 41.7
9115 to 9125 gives 0.4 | 42.2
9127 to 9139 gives 0.3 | 42.8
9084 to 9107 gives -0.4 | 44.7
